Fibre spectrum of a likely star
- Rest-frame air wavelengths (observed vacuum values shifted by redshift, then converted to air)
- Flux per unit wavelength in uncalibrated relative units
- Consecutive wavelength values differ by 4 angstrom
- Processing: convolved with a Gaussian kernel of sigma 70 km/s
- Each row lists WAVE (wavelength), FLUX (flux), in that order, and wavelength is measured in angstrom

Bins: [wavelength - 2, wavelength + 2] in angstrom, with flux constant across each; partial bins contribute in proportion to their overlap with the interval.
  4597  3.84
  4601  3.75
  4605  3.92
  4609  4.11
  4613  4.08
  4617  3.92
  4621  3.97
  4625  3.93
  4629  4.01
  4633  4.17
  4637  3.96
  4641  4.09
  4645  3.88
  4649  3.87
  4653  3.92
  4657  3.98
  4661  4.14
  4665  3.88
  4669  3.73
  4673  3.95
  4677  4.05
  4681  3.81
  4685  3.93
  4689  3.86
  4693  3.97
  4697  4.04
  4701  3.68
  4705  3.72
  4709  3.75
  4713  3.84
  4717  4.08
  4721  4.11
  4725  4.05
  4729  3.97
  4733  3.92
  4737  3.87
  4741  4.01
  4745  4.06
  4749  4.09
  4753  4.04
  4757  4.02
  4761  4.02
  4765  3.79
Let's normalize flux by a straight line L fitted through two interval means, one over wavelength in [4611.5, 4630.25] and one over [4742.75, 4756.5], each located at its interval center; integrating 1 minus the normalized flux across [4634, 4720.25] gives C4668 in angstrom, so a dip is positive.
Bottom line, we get 2.1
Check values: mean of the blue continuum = 3.98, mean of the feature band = 3.92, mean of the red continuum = 4.06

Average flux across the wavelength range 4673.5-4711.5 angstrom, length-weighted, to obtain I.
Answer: 3.87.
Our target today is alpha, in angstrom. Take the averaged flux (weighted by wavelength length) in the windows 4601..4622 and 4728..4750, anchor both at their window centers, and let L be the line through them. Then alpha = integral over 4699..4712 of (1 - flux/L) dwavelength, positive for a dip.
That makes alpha 0.8 angstrom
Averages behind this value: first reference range 3.98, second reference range 3.98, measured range 3.73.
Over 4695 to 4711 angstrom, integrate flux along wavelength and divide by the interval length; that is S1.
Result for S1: 3.8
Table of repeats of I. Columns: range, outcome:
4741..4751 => 4.06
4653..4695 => 3.93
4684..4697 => 3.94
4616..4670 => 3.97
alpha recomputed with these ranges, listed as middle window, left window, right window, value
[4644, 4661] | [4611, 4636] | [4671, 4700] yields 0.15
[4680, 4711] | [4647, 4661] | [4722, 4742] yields 0.91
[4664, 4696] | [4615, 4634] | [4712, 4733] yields 0.79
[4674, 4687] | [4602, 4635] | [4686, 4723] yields -0.02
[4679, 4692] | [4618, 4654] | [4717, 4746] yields 0.38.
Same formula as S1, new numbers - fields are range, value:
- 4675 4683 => 3.93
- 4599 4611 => 3.93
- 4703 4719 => 3.85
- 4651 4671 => 3.93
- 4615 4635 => 4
